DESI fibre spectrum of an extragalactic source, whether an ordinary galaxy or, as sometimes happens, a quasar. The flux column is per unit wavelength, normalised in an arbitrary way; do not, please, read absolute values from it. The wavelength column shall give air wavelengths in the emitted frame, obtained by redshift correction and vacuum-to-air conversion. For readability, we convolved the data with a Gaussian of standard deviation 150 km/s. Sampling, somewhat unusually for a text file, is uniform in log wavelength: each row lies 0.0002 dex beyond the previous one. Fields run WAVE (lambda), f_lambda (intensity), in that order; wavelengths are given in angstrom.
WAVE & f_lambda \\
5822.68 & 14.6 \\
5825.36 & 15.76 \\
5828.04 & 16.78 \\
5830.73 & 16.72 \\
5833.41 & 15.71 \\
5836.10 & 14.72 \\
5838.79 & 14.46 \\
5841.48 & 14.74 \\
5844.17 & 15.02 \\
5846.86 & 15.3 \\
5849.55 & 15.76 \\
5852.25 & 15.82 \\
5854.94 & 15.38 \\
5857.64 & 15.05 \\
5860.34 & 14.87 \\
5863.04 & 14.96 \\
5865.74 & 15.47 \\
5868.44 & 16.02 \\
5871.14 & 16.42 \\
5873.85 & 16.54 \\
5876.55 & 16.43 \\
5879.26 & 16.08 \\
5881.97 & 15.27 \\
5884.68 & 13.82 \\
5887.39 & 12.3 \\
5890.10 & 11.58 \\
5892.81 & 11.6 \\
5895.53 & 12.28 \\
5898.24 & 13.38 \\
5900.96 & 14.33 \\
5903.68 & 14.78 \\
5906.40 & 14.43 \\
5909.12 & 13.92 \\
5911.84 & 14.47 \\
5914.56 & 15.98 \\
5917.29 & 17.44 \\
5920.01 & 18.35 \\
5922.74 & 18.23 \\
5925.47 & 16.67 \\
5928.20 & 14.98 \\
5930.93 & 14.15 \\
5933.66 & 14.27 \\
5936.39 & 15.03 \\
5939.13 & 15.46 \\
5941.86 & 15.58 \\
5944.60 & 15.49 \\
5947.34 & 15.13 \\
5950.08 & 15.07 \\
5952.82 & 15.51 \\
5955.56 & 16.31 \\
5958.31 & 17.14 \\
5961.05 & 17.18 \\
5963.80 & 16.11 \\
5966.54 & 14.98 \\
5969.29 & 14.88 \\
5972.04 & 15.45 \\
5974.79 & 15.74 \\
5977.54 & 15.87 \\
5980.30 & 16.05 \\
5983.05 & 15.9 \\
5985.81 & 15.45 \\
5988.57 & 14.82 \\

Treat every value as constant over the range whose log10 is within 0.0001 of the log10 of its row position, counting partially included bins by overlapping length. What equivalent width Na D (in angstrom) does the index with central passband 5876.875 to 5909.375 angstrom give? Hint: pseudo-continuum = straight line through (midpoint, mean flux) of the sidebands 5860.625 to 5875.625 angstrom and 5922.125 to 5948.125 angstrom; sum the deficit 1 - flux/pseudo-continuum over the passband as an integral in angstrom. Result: 4.1 angstrom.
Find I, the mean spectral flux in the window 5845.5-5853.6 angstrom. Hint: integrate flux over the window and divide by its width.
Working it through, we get 15.6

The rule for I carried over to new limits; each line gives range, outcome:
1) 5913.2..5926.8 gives 17.3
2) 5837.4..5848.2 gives 14.9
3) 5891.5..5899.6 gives 12.4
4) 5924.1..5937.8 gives 15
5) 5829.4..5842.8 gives 15.3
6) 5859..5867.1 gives 15.1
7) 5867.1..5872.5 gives 16.2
